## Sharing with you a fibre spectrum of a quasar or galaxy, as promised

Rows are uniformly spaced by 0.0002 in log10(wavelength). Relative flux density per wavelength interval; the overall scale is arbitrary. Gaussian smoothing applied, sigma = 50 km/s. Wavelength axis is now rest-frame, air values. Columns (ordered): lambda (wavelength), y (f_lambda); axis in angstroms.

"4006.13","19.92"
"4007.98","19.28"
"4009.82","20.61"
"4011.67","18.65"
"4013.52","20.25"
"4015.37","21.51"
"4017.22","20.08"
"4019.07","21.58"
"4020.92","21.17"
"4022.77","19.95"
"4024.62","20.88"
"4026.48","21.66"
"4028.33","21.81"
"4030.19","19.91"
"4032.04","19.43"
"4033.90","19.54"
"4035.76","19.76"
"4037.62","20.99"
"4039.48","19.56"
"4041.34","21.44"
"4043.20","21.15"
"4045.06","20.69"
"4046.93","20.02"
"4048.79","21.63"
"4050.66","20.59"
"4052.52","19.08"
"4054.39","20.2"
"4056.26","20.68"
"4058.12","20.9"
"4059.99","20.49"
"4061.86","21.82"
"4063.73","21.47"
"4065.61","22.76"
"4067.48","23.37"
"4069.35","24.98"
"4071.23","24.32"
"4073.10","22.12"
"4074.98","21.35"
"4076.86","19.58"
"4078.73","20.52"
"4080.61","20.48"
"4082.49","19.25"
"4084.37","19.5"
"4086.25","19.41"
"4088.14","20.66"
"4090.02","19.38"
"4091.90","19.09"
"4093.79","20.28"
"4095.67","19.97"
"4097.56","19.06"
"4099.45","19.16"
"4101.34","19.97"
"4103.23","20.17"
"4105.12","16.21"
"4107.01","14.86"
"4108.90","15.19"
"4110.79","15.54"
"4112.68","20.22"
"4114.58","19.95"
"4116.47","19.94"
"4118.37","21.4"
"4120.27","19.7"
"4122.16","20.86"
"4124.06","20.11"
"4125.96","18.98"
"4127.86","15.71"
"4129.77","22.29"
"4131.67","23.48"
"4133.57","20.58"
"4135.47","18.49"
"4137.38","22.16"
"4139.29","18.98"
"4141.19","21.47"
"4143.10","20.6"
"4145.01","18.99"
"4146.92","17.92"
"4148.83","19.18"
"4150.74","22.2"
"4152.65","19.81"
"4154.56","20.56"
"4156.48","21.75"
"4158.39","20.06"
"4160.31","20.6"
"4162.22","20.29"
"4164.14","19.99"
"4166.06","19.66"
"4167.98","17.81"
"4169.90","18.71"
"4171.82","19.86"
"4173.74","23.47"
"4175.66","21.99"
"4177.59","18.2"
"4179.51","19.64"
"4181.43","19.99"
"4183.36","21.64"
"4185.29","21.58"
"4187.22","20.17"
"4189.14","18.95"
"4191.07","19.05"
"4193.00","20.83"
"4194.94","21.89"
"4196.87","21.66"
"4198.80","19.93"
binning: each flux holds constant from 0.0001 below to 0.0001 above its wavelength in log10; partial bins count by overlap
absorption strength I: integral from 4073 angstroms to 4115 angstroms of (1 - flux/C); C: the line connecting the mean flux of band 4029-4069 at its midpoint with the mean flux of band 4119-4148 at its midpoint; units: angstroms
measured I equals 2.6 angstroms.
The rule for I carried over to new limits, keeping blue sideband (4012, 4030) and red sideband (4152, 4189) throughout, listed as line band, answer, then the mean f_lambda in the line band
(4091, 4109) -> 1.8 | 18.5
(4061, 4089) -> -1.1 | 21.4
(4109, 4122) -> 0.8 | 19.3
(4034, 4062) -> 0.3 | 20.5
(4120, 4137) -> 0.3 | 20.1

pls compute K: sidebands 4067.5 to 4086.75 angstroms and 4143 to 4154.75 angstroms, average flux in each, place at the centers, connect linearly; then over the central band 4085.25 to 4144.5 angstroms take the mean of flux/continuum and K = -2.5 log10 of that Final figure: 0.056 mag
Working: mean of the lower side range 21.3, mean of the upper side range 19.8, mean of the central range 19.5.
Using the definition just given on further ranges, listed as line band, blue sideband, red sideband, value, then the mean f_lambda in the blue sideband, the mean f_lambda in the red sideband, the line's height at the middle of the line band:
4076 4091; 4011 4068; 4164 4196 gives 0.04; 20.7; 20.2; 20.6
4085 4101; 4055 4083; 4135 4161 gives 0.08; 21.6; 20.2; 21.2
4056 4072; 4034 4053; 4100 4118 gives -0.14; 20.5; 18.1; 19.8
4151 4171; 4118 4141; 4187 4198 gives 0.02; 20.2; 20.4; 20.3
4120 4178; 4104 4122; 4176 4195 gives -0.05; 18.3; 20.2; 19.2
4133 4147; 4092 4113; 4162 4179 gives -0.05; 18.2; 20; 19.2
